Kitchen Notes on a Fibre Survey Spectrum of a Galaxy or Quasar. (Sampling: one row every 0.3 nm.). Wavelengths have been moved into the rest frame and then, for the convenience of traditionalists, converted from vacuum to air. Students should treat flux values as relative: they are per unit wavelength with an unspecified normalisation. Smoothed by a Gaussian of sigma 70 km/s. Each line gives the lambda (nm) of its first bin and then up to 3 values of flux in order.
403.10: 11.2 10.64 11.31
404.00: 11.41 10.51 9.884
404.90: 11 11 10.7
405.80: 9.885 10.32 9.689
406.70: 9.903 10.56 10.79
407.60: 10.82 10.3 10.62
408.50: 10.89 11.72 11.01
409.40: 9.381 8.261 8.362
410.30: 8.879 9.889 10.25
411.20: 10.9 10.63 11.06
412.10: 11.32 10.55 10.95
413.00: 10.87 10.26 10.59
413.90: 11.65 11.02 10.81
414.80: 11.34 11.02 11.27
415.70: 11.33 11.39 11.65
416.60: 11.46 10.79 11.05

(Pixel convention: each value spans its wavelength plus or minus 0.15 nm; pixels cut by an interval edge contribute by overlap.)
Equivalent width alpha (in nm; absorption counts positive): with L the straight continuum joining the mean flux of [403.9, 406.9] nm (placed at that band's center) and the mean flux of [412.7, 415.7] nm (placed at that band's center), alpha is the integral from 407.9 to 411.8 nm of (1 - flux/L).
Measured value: 0.22 nm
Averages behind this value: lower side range 10.4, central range 10.1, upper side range 11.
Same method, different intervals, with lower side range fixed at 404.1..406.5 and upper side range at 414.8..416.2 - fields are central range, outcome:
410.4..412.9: 0.07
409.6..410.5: 0.18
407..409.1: -0.04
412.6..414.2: 0.03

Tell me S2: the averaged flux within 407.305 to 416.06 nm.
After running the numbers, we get 10.6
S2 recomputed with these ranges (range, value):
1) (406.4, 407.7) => 10.4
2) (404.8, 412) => 10.3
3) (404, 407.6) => 10.4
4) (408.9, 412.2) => 10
